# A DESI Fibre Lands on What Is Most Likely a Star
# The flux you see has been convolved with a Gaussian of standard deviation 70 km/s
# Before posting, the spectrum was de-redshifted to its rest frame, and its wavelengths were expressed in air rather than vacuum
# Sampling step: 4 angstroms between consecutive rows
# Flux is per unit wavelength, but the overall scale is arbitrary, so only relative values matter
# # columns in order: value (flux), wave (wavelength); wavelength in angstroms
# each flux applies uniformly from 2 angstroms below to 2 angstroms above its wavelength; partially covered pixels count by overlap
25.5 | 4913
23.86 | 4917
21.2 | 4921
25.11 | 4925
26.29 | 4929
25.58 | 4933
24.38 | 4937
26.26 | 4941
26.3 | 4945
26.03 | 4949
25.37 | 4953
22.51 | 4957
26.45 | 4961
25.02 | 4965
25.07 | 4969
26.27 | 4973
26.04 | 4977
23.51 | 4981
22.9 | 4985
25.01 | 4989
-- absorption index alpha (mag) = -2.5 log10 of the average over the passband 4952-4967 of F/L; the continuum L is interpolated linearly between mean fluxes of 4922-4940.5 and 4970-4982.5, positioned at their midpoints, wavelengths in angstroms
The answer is 0.02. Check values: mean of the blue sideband 25.2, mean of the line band 24.8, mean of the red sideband 25.3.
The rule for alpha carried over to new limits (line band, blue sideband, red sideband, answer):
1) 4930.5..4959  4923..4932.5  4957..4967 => 0.01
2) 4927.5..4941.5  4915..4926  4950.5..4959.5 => -0.08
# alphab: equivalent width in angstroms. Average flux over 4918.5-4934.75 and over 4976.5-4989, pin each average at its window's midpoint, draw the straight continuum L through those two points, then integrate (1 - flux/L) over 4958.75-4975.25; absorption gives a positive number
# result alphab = -1.0 angstroms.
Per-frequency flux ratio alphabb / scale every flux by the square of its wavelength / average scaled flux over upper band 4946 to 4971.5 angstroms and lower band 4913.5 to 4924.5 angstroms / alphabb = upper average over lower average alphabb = 1.1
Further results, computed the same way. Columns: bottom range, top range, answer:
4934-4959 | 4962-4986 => 1.00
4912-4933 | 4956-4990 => 1.04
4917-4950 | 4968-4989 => 1.01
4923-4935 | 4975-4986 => 0.97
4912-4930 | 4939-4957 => 1.07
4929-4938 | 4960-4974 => 1.02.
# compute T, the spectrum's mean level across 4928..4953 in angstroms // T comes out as 25.8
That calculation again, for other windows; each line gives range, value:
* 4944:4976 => 25.4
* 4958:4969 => 25.3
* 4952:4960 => 24.1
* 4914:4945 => 24.8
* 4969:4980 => 25.7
